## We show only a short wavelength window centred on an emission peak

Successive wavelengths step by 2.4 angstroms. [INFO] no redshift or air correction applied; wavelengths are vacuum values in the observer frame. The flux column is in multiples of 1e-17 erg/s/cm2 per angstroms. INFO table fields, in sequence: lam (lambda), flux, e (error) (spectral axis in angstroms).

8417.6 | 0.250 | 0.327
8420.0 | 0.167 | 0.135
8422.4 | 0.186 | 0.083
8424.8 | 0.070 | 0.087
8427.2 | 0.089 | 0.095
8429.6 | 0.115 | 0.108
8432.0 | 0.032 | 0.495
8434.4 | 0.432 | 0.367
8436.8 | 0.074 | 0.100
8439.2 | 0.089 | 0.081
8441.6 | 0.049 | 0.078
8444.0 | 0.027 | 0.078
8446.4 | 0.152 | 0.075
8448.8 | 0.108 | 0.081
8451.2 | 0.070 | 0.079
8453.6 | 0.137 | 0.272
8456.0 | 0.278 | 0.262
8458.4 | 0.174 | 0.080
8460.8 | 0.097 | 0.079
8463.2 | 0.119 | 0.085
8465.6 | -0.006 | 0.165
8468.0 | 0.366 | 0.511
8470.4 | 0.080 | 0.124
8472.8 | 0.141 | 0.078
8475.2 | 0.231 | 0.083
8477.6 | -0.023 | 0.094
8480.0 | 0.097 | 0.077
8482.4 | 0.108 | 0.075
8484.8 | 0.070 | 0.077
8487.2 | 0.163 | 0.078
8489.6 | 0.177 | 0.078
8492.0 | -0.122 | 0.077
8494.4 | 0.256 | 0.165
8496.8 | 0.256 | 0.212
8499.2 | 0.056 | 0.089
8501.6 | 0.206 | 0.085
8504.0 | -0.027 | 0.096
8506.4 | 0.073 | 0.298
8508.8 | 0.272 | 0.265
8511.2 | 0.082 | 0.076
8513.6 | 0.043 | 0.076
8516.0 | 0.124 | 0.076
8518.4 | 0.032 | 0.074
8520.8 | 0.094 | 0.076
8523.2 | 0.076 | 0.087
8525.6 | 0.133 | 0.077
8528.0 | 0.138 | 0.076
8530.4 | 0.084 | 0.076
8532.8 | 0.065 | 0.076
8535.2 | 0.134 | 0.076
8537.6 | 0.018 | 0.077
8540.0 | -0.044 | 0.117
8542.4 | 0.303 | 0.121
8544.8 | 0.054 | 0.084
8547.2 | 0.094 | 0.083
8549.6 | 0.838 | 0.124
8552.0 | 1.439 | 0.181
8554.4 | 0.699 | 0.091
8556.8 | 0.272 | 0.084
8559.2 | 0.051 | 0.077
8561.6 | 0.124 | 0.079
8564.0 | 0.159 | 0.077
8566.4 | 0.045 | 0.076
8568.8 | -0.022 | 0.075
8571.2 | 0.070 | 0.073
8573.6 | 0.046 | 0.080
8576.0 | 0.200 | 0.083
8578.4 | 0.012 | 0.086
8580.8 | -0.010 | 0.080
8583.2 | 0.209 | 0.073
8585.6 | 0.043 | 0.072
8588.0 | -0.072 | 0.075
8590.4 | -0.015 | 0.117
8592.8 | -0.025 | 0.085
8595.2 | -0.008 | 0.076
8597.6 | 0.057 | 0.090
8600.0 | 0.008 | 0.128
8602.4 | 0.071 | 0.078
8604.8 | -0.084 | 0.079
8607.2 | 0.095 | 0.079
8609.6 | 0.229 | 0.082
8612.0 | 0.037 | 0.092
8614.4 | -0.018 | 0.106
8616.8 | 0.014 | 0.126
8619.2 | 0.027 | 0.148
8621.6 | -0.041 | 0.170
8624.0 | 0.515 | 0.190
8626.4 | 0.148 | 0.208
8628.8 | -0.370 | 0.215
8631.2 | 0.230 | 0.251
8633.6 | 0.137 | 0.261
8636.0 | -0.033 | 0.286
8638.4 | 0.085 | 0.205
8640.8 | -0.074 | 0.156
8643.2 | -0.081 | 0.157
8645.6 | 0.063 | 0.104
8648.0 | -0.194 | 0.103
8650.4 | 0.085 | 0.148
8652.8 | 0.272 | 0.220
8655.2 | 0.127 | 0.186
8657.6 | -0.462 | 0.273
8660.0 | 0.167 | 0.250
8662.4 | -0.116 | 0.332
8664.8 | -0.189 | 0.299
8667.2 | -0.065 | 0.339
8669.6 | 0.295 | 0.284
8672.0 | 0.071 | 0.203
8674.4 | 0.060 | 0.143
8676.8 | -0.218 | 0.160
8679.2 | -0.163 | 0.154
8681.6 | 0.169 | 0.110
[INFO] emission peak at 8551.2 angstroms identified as H-beta 4861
